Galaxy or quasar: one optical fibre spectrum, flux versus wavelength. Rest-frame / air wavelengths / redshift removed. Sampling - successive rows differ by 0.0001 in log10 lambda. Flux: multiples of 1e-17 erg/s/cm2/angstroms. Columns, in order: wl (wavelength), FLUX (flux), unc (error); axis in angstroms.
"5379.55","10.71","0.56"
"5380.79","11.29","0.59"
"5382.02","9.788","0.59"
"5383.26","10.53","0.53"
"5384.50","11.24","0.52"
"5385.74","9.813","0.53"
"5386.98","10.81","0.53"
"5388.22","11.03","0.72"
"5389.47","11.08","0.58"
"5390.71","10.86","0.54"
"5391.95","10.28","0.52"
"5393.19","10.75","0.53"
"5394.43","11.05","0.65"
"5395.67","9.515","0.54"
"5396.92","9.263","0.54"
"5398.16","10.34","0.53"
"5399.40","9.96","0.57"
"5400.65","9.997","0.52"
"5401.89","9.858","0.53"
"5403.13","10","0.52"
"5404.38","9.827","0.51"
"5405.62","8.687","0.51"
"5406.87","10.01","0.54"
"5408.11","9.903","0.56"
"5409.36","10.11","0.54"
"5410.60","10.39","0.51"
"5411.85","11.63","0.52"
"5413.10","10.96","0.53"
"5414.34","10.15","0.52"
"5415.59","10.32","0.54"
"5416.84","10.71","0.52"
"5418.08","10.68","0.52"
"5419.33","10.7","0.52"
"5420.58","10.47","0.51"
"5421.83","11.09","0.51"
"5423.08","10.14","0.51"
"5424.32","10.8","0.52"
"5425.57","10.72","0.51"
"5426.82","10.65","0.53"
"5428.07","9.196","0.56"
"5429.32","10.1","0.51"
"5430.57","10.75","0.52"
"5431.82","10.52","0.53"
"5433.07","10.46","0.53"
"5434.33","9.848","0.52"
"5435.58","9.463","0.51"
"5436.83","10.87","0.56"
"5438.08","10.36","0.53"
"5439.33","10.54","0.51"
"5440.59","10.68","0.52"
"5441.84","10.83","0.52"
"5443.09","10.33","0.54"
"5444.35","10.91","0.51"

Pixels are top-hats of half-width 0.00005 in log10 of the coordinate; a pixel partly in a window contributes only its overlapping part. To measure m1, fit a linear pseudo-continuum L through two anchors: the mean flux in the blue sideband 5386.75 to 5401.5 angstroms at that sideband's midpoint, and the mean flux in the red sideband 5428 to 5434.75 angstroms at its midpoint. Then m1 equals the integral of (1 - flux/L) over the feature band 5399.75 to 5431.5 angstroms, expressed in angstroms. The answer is -0.1 angstroms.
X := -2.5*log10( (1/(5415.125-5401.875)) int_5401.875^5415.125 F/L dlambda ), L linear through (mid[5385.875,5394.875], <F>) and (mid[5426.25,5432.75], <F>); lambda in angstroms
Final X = 0.04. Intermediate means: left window 10.8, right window 10.3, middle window 10.2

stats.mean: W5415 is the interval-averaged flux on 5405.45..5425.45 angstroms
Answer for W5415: 10.5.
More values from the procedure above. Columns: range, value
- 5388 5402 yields 10.3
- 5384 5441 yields 10.4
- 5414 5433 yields 10.5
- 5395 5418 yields 10.1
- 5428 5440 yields 10.3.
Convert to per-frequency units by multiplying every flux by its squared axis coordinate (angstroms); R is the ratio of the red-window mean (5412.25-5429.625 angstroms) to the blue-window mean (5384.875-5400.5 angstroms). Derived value 1.02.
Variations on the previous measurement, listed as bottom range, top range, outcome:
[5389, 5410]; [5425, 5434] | 1.03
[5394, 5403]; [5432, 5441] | 1.05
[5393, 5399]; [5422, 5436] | 1.03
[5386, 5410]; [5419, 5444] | 1.04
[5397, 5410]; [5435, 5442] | 1.07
